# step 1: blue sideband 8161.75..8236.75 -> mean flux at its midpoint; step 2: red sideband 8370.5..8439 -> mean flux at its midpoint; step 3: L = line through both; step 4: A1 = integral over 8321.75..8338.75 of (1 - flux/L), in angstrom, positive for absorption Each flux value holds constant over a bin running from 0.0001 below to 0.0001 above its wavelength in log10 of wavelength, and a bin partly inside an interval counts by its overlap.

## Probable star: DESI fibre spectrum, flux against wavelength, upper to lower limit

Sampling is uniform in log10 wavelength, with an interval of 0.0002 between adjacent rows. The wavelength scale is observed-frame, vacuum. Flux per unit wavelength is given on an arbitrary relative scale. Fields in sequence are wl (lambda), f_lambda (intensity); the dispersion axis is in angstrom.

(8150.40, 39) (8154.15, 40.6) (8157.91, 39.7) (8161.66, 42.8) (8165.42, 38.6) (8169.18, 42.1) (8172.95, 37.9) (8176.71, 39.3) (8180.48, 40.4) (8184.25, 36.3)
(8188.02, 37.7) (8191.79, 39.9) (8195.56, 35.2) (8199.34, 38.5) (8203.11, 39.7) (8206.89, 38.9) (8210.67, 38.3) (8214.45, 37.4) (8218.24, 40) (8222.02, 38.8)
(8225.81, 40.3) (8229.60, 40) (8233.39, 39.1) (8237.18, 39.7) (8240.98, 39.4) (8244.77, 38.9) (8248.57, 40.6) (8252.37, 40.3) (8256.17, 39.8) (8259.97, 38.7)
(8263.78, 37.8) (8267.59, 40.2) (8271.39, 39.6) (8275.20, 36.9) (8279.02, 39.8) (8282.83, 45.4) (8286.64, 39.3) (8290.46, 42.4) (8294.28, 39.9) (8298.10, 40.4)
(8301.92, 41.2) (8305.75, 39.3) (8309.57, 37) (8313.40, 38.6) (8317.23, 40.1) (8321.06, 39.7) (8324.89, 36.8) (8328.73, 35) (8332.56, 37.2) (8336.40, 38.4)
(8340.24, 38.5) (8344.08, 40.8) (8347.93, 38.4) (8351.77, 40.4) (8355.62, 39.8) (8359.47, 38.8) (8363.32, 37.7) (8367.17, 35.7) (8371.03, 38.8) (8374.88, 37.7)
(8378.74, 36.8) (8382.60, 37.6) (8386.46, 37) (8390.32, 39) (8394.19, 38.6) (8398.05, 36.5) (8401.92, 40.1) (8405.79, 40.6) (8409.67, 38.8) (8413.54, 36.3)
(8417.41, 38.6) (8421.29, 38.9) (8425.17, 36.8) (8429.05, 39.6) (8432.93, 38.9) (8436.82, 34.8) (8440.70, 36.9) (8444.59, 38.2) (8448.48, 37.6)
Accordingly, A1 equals 0.6 angstrom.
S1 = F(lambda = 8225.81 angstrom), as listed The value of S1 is 40.3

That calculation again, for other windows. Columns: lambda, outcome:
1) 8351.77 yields 40.4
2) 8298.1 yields 40.4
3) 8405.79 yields 40.6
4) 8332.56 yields 37.2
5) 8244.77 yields 38.9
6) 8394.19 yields 38.6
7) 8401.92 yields 40.1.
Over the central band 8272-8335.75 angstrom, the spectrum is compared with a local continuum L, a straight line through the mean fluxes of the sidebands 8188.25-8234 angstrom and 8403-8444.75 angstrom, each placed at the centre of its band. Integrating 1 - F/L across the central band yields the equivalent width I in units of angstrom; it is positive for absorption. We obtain -1.4 angstrom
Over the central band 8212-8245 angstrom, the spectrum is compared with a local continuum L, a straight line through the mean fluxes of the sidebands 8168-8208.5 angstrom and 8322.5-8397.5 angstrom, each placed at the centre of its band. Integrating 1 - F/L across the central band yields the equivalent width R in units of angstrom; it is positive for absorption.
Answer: -0.67 angstrom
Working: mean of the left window 38.7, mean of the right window 38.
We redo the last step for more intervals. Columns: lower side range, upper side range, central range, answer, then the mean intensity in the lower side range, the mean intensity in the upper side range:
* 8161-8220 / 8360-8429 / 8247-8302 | -2.29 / 38.8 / 38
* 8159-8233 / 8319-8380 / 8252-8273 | -0.35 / 39.1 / 38.2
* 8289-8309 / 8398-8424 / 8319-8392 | 2.54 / 40.4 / 38.6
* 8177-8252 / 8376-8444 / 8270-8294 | -1.20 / 38.9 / 38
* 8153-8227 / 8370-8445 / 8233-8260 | -0.58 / 39.1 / 38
